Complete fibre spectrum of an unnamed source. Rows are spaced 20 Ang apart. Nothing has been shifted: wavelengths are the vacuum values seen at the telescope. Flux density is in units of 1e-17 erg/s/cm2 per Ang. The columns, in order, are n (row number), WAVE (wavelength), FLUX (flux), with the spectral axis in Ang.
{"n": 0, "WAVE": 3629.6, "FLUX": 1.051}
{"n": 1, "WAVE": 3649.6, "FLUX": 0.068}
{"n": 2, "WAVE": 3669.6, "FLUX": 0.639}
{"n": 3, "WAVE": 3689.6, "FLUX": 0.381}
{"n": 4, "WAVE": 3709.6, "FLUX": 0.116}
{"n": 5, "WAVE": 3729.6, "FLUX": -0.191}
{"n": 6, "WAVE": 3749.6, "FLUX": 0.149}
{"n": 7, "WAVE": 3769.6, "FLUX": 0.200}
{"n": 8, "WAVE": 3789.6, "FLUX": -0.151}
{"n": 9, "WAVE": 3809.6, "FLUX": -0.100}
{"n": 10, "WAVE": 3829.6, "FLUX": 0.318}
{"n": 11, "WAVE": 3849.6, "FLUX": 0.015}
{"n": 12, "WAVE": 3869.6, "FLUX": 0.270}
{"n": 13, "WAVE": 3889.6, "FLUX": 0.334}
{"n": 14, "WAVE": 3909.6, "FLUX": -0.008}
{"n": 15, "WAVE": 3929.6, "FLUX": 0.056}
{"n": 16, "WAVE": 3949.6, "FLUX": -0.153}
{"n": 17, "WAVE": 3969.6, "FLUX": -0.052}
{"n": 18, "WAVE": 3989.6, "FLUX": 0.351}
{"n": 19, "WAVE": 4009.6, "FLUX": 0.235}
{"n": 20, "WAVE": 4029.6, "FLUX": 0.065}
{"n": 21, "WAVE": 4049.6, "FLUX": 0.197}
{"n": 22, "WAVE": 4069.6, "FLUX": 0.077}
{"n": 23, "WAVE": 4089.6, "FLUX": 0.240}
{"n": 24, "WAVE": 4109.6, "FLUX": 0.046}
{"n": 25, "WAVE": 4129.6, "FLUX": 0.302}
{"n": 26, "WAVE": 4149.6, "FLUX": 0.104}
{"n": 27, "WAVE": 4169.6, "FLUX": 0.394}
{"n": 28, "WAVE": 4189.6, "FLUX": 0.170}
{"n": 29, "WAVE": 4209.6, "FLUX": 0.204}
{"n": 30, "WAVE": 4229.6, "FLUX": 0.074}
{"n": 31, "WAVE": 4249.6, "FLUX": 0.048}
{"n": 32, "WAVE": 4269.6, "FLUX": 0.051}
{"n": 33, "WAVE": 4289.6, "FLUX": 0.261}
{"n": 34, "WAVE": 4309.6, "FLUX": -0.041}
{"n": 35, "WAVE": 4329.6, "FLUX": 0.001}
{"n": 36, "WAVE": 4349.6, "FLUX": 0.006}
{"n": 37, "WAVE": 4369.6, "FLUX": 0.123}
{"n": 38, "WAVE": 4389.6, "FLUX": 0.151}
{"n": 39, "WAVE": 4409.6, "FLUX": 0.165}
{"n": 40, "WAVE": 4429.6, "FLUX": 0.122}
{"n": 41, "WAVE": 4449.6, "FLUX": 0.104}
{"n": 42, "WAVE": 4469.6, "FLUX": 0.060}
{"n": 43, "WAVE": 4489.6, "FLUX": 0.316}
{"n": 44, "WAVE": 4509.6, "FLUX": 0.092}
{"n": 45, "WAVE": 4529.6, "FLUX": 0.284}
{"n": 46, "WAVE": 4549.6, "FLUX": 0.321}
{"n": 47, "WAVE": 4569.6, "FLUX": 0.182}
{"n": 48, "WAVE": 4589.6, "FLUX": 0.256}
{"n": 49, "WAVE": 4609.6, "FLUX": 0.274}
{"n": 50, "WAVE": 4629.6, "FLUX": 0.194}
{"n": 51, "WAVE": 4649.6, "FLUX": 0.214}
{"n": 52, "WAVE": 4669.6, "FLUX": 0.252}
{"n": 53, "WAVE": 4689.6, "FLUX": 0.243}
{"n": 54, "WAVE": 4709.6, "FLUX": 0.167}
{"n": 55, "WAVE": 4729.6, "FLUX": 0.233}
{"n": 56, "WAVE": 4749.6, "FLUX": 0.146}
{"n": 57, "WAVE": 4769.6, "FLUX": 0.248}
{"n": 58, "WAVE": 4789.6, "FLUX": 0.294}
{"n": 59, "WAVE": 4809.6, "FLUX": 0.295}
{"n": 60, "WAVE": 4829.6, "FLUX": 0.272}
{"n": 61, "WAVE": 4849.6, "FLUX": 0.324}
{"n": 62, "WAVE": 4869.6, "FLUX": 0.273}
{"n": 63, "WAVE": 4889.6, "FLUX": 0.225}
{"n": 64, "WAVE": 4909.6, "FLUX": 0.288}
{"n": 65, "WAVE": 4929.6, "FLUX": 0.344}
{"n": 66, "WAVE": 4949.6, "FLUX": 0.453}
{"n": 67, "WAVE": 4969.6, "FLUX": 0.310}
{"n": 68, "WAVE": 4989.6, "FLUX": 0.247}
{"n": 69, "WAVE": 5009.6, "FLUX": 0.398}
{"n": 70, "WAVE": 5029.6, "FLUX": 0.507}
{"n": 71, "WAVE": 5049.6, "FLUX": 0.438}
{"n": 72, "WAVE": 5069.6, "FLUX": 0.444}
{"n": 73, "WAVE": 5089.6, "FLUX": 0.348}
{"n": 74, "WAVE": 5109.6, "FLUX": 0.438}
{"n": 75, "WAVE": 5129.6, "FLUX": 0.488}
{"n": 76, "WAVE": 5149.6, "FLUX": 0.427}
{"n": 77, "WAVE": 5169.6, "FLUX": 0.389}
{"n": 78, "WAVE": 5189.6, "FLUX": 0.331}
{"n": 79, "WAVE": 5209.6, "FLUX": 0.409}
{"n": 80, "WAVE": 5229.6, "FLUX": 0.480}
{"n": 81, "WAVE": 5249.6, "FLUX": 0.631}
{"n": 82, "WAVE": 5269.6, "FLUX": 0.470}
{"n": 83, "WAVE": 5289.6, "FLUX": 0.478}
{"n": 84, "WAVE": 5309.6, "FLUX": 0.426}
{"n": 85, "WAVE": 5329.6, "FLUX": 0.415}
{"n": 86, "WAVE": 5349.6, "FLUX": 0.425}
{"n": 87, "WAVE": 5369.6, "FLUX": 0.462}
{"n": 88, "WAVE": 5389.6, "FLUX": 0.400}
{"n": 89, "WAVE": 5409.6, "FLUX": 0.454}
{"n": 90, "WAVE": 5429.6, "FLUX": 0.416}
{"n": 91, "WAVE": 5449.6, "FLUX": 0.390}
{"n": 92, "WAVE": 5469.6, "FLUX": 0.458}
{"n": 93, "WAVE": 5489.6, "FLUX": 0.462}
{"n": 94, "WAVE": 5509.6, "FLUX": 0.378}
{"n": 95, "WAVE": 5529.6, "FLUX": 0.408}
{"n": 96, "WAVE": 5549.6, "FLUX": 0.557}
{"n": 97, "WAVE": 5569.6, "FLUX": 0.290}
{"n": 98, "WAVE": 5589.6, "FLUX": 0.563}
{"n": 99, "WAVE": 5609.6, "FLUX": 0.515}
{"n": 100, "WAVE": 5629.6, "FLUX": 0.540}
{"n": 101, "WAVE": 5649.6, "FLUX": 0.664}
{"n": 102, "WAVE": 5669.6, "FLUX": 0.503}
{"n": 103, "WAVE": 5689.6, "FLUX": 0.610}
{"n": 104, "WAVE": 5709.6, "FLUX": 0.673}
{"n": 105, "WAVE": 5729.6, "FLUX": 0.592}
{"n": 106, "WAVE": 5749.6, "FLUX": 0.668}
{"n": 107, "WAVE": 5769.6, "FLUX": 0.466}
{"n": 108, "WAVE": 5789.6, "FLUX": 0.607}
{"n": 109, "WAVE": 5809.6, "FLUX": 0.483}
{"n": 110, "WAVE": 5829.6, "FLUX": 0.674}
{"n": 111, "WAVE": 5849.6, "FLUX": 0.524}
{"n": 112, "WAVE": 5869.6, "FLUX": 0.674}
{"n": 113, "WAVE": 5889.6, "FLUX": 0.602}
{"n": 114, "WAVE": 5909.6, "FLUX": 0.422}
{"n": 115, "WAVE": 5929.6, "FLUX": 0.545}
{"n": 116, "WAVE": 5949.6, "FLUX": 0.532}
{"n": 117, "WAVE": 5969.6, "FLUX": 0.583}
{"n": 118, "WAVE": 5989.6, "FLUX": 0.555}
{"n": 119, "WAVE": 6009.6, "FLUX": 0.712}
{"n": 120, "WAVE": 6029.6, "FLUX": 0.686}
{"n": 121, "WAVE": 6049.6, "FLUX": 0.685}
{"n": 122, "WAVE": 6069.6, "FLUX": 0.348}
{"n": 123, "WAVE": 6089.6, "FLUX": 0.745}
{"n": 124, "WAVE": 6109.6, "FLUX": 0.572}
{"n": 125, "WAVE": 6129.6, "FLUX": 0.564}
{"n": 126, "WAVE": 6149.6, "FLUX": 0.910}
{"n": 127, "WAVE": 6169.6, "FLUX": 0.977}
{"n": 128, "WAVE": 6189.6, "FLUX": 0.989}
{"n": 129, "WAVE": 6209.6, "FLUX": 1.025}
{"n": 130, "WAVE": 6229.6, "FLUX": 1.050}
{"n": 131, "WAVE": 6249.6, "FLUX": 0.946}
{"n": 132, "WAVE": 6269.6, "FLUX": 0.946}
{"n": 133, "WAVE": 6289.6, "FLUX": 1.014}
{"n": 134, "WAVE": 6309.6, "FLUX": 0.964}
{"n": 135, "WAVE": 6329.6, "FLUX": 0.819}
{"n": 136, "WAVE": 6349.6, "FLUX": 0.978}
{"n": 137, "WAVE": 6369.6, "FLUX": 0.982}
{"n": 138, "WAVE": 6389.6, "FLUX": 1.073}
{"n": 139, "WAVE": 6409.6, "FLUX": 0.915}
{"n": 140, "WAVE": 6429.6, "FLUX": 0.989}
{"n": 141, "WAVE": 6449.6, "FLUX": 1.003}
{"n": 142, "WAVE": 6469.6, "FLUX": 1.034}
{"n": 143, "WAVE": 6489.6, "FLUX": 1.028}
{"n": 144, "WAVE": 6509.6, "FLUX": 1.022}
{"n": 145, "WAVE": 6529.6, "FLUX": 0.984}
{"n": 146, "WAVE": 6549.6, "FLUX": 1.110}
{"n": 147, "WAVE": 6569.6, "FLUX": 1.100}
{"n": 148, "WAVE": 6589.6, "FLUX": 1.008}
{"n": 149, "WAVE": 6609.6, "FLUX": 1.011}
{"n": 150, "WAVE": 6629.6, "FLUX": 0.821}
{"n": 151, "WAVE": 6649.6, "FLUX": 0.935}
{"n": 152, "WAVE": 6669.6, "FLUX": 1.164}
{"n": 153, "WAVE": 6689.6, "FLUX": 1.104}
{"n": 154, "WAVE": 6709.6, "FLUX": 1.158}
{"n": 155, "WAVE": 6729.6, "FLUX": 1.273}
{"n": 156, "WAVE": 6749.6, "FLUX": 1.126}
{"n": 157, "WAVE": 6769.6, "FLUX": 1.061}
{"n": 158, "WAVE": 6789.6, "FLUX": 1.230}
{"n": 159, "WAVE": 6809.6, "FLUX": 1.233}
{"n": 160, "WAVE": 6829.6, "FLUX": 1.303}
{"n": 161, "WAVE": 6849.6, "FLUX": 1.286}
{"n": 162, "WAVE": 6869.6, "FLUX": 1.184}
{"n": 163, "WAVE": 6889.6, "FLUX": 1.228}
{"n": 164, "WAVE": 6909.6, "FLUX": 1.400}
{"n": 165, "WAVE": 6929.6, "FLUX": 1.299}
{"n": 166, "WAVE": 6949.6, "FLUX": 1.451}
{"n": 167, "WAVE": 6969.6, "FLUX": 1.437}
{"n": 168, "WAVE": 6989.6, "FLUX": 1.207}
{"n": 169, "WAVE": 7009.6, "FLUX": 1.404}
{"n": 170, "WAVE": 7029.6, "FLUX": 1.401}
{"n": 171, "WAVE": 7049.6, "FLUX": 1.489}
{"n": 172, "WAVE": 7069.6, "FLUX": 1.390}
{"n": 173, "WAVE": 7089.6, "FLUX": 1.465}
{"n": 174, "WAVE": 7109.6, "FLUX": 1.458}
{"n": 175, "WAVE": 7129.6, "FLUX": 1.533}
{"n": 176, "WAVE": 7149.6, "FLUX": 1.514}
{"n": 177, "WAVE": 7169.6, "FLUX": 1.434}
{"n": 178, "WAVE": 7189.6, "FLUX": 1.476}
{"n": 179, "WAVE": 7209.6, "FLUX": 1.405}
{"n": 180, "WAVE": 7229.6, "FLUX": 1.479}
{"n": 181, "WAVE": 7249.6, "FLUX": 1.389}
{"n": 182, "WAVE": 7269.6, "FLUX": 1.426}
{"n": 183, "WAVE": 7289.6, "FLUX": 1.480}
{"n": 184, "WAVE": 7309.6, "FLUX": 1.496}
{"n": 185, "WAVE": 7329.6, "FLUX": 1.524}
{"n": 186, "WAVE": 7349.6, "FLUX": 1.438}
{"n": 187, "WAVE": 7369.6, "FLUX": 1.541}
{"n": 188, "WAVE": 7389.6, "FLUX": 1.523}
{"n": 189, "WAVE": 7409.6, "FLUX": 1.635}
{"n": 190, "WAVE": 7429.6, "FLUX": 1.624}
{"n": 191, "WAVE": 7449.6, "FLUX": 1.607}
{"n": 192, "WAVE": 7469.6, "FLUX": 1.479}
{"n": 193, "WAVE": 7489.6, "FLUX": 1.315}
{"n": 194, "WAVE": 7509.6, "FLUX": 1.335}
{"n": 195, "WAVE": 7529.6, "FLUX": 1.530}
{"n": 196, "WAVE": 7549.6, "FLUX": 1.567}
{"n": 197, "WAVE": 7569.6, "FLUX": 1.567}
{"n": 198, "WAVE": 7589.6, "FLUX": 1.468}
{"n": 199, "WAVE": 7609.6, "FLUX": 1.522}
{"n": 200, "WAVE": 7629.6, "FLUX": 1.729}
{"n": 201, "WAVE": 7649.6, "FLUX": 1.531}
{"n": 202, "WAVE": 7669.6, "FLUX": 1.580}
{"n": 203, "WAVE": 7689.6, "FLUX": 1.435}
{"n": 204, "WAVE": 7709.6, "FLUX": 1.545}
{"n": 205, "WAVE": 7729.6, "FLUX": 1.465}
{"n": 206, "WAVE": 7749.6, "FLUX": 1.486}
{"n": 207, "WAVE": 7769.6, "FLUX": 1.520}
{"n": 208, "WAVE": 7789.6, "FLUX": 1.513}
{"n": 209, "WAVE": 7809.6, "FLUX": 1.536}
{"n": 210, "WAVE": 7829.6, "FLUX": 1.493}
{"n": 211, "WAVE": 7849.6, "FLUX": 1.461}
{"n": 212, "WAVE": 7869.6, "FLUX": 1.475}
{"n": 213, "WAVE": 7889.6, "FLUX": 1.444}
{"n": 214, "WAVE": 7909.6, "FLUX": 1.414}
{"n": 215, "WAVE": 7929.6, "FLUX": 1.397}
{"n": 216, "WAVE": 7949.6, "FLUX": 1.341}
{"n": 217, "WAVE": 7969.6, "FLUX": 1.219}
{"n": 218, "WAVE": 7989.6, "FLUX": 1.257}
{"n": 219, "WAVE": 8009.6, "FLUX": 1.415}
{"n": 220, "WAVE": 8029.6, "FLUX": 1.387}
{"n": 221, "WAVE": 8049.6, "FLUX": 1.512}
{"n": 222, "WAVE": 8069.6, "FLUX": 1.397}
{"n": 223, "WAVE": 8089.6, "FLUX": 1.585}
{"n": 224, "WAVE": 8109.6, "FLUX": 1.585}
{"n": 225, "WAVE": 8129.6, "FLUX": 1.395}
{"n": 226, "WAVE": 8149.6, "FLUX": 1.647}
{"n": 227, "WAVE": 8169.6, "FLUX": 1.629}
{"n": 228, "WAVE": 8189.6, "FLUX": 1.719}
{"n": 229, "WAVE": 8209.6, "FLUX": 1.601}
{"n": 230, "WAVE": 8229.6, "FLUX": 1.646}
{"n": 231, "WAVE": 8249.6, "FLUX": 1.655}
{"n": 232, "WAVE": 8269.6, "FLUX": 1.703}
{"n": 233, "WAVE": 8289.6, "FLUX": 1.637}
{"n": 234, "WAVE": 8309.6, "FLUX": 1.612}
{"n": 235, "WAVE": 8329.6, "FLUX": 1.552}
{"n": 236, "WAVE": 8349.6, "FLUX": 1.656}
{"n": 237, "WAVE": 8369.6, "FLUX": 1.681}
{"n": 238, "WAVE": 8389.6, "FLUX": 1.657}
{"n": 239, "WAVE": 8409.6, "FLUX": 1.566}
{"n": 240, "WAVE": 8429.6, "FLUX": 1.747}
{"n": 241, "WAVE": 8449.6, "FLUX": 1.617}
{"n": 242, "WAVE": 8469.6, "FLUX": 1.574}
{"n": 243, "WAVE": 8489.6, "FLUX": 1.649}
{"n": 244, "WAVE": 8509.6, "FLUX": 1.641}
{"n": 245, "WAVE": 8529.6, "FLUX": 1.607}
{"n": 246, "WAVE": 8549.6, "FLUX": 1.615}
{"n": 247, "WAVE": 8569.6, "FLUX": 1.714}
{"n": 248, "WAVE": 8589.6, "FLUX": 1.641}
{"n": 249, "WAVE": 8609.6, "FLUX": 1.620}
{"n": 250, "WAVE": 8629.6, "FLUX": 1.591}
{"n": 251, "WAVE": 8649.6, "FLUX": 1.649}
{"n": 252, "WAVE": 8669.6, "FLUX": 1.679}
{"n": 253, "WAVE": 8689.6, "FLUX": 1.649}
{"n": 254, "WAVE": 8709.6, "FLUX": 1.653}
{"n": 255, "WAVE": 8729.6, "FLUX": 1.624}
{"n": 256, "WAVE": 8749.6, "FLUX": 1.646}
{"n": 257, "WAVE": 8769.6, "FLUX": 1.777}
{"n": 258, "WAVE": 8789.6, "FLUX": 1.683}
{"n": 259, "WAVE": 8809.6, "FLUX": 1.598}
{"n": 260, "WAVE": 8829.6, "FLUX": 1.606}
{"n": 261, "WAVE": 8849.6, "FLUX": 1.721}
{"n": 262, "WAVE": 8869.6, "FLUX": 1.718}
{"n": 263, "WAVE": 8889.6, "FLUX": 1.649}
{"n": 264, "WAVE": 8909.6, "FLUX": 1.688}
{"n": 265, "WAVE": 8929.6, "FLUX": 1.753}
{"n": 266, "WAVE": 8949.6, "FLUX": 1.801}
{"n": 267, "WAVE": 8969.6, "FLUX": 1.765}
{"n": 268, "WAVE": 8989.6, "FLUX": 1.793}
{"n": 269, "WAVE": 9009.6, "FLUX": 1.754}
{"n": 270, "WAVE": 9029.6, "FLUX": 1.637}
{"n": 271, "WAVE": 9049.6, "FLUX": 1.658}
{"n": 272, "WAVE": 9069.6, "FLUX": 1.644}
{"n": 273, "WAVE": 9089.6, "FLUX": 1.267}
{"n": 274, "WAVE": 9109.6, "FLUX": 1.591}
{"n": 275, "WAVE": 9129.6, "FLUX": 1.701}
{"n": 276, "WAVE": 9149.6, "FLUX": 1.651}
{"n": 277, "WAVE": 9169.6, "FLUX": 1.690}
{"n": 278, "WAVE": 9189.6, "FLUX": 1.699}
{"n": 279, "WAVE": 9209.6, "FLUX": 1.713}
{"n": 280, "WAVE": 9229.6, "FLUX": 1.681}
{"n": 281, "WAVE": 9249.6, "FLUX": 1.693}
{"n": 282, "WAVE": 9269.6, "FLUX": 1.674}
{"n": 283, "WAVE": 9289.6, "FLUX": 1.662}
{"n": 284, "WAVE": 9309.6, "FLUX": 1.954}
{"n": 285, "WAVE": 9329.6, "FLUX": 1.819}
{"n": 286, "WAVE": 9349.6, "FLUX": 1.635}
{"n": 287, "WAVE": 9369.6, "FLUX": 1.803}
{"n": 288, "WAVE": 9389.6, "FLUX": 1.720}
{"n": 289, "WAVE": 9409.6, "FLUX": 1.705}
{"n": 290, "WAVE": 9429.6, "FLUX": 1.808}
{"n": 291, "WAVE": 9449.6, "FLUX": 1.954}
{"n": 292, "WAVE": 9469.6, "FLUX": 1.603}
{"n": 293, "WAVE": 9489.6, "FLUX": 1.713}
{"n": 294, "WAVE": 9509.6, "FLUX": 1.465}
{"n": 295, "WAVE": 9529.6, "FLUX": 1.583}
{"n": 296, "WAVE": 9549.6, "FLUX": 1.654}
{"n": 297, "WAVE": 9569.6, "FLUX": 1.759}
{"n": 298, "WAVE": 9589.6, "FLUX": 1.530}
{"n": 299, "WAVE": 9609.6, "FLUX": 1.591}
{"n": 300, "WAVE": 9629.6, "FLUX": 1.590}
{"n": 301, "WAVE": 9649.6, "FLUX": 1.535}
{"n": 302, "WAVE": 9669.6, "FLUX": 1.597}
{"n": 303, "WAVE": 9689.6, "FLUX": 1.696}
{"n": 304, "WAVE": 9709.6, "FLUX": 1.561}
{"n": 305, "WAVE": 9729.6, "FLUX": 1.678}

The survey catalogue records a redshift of 0.54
